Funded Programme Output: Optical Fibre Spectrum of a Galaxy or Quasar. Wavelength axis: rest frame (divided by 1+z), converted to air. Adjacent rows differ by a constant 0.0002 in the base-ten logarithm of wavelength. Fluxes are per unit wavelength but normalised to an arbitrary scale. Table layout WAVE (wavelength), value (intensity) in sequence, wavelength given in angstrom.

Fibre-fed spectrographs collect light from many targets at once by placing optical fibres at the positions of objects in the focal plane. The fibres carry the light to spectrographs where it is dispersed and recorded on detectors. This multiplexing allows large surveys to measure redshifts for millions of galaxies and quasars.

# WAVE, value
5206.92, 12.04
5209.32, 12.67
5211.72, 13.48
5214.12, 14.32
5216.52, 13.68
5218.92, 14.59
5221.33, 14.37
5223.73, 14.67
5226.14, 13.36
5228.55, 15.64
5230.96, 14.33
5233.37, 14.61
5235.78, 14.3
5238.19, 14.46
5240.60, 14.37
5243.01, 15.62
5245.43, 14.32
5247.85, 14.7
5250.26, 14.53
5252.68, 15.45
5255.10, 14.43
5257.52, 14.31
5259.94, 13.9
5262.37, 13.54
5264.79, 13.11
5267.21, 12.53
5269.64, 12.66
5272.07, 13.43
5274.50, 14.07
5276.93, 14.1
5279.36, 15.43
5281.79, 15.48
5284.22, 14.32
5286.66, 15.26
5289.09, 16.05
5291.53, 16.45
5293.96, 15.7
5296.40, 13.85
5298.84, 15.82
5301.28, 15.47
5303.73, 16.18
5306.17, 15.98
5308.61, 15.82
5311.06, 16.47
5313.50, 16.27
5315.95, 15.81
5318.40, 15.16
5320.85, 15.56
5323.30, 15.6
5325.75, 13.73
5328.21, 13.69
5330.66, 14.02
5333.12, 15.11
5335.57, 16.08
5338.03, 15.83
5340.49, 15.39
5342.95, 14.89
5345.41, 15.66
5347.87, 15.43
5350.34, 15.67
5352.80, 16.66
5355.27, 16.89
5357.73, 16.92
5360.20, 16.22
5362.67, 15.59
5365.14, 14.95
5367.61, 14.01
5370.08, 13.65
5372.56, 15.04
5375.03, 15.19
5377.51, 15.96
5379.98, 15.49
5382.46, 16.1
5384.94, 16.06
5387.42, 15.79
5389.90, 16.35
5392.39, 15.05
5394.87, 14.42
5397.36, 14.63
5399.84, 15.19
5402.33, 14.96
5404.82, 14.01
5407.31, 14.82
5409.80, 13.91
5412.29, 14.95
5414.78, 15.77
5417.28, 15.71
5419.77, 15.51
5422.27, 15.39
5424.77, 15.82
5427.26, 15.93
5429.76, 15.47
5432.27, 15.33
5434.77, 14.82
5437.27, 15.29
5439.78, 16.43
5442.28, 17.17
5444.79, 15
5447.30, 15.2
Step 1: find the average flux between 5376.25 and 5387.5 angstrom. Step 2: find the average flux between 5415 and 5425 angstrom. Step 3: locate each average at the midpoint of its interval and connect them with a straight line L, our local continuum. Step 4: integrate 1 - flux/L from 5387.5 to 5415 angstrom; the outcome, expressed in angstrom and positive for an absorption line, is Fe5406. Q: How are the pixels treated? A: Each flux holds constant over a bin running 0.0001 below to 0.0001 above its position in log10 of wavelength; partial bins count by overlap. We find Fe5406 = 1.4 angstrom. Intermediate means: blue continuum 15.9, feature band 14.9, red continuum 15.6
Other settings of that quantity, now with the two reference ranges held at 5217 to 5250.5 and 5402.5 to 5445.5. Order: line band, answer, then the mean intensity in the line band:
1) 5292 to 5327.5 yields -1.6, 15.5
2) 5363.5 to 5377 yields 0.4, 14.7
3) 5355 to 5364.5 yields -0.7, 16.3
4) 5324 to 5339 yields 0.2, 14.8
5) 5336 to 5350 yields -0.4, 15.5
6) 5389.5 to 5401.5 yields 0.2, 15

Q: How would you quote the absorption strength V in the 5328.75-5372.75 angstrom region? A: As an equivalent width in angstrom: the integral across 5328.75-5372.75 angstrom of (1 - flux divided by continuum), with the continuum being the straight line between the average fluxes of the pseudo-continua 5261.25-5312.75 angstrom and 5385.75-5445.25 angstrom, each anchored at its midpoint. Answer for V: -1.0 angstrom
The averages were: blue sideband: 14.9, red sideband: 15.3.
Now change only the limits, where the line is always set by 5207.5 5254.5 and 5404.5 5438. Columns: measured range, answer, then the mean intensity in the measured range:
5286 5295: -0.8 angstrom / 15.9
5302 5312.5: -1.0 angstrom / 16.1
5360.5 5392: -0.7 angstrom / 15.4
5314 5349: -0.8 angstrom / 15.2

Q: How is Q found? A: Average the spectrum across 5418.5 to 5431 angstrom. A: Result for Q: 15.6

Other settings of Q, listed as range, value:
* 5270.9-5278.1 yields 13.9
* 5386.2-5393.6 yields 15.7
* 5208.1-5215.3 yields 13.5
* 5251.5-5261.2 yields 14.5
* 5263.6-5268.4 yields 12.8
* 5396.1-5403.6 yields 14.9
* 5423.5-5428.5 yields 15.9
